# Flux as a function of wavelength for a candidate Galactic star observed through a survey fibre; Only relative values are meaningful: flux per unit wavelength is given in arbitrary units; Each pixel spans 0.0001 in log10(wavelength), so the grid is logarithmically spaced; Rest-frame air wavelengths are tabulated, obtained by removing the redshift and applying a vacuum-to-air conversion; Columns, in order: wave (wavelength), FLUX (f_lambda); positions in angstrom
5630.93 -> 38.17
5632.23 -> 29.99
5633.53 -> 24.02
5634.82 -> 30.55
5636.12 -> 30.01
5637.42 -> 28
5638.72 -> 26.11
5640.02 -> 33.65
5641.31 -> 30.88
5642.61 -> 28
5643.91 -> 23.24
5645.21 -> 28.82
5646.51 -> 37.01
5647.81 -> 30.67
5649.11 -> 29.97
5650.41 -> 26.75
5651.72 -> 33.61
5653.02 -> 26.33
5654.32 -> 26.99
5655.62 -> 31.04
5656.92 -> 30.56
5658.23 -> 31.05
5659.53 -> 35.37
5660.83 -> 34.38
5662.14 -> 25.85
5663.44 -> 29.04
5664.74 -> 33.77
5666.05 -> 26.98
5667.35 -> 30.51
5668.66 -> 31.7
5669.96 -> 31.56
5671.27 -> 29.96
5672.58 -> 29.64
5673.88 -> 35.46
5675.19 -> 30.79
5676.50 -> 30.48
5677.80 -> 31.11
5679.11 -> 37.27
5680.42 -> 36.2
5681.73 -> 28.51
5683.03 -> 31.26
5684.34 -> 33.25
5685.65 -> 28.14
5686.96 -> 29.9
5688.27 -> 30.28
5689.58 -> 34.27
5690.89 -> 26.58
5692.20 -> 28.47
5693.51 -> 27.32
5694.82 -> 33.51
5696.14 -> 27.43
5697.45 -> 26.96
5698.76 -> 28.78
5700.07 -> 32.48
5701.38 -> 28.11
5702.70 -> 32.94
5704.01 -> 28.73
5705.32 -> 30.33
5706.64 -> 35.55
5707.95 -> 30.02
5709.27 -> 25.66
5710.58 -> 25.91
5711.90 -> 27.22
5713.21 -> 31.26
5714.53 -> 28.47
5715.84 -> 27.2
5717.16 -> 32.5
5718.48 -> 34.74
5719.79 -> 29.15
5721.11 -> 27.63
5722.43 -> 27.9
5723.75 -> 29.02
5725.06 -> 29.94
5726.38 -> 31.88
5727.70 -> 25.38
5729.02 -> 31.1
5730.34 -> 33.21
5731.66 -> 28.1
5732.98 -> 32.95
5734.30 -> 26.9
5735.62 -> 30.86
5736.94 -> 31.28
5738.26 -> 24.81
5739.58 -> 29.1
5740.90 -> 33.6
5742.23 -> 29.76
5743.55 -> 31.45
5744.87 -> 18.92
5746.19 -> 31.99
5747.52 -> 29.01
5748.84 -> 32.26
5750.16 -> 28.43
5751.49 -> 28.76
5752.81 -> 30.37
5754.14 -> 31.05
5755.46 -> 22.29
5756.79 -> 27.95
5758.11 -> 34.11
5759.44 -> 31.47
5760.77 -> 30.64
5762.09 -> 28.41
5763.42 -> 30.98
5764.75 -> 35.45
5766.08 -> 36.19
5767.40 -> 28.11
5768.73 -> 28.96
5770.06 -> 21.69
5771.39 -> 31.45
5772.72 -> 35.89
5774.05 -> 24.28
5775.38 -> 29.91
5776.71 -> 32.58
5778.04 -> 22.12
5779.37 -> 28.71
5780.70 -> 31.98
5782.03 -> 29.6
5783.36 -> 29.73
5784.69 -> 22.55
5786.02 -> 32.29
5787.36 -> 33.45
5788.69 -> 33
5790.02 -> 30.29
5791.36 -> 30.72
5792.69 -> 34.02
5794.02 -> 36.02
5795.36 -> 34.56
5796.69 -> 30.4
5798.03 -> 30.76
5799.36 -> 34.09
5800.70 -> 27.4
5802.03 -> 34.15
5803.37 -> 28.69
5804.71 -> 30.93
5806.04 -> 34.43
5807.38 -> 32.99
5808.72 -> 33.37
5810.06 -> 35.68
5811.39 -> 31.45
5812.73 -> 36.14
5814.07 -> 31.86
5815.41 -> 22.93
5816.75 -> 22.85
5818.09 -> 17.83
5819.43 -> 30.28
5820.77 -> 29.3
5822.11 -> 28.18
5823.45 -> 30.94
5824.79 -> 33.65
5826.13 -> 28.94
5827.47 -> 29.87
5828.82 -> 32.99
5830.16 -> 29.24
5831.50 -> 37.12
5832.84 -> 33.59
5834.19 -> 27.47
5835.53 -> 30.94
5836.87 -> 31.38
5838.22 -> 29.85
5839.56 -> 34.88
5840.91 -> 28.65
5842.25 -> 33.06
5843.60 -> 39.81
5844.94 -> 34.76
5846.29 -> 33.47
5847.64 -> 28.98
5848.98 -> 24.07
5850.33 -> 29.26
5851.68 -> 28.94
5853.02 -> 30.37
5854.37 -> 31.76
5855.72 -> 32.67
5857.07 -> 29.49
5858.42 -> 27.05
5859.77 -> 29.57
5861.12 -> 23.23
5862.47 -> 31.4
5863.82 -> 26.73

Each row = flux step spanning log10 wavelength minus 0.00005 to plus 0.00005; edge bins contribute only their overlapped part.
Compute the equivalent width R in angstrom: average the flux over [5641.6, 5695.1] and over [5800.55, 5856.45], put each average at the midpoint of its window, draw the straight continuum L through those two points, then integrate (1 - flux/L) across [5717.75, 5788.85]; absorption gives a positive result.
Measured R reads 2.5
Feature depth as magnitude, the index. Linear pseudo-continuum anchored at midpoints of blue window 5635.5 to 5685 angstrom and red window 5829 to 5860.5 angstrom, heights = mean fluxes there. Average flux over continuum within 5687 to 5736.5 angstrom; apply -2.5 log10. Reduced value 0.04 mag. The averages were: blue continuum 30.7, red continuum 31.2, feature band 29.7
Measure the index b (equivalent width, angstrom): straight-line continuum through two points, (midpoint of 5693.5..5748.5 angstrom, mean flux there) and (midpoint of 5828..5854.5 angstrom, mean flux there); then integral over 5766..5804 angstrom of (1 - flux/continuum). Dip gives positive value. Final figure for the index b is 0.3 angstrom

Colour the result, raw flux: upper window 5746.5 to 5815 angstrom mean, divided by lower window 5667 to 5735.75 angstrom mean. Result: 1.0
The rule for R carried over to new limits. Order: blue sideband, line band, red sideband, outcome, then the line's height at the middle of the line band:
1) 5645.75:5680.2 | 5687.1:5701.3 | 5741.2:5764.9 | 0.5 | 30.6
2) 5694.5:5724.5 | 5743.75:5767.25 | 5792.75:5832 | 0.2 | 30.2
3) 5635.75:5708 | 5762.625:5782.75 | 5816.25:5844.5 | 0.5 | 30.6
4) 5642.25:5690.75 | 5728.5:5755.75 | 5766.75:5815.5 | 1.2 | 30.8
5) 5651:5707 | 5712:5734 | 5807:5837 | 0.5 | 30.6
